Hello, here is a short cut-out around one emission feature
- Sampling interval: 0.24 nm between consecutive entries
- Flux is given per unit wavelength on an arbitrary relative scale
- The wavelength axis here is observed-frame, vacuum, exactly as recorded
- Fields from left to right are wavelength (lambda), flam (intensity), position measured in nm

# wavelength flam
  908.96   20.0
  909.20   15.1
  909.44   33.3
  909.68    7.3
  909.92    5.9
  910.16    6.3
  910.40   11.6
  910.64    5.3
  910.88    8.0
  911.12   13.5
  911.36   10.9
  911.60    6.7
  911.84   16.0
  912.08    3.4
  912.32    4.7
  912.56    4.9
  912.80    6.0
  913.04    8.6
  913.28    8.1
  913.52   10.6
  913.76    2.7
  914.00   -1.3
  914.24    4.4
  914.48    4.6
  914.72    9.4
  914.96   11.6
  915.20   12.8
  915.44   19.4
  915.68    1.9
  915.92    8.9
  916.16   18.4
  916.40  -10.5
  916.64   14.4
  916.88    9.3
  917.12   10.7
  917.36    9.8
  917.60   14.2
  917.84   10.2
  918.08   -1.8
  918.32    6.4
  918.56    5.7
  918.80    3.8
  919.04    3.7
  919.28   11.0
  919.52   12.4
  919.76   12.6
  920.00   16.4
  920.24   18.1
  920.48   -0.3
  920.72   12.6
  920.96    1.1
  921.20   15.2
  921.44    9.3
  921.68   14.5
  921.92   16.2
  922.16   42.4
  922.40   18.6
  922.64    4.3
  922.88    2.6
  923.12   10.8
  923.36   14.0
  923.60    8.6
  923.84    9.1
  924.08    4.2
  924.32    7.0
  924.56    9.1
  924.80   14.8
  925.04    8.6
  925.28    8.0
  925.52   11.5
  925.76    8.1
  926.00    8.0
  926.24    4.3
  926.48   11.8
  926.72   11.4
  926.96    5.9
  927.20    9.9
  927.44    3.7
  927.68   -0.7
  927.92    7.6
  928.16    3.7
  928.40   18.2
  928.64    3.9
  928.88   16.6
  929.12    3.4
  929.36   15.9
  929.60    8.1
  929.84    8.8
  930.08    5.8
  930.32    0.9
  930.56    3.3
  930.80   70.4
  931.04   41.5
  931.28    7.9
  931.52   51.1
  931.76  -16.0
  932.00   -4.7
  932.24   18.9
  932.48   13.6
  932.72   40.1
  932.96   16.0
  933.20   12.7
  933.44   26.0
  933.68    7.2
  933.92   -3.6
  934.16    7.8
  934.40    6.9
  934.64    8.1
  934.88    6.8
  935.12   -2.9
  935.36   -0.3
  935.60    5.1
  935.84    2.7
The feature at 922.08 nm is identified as H-gamma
